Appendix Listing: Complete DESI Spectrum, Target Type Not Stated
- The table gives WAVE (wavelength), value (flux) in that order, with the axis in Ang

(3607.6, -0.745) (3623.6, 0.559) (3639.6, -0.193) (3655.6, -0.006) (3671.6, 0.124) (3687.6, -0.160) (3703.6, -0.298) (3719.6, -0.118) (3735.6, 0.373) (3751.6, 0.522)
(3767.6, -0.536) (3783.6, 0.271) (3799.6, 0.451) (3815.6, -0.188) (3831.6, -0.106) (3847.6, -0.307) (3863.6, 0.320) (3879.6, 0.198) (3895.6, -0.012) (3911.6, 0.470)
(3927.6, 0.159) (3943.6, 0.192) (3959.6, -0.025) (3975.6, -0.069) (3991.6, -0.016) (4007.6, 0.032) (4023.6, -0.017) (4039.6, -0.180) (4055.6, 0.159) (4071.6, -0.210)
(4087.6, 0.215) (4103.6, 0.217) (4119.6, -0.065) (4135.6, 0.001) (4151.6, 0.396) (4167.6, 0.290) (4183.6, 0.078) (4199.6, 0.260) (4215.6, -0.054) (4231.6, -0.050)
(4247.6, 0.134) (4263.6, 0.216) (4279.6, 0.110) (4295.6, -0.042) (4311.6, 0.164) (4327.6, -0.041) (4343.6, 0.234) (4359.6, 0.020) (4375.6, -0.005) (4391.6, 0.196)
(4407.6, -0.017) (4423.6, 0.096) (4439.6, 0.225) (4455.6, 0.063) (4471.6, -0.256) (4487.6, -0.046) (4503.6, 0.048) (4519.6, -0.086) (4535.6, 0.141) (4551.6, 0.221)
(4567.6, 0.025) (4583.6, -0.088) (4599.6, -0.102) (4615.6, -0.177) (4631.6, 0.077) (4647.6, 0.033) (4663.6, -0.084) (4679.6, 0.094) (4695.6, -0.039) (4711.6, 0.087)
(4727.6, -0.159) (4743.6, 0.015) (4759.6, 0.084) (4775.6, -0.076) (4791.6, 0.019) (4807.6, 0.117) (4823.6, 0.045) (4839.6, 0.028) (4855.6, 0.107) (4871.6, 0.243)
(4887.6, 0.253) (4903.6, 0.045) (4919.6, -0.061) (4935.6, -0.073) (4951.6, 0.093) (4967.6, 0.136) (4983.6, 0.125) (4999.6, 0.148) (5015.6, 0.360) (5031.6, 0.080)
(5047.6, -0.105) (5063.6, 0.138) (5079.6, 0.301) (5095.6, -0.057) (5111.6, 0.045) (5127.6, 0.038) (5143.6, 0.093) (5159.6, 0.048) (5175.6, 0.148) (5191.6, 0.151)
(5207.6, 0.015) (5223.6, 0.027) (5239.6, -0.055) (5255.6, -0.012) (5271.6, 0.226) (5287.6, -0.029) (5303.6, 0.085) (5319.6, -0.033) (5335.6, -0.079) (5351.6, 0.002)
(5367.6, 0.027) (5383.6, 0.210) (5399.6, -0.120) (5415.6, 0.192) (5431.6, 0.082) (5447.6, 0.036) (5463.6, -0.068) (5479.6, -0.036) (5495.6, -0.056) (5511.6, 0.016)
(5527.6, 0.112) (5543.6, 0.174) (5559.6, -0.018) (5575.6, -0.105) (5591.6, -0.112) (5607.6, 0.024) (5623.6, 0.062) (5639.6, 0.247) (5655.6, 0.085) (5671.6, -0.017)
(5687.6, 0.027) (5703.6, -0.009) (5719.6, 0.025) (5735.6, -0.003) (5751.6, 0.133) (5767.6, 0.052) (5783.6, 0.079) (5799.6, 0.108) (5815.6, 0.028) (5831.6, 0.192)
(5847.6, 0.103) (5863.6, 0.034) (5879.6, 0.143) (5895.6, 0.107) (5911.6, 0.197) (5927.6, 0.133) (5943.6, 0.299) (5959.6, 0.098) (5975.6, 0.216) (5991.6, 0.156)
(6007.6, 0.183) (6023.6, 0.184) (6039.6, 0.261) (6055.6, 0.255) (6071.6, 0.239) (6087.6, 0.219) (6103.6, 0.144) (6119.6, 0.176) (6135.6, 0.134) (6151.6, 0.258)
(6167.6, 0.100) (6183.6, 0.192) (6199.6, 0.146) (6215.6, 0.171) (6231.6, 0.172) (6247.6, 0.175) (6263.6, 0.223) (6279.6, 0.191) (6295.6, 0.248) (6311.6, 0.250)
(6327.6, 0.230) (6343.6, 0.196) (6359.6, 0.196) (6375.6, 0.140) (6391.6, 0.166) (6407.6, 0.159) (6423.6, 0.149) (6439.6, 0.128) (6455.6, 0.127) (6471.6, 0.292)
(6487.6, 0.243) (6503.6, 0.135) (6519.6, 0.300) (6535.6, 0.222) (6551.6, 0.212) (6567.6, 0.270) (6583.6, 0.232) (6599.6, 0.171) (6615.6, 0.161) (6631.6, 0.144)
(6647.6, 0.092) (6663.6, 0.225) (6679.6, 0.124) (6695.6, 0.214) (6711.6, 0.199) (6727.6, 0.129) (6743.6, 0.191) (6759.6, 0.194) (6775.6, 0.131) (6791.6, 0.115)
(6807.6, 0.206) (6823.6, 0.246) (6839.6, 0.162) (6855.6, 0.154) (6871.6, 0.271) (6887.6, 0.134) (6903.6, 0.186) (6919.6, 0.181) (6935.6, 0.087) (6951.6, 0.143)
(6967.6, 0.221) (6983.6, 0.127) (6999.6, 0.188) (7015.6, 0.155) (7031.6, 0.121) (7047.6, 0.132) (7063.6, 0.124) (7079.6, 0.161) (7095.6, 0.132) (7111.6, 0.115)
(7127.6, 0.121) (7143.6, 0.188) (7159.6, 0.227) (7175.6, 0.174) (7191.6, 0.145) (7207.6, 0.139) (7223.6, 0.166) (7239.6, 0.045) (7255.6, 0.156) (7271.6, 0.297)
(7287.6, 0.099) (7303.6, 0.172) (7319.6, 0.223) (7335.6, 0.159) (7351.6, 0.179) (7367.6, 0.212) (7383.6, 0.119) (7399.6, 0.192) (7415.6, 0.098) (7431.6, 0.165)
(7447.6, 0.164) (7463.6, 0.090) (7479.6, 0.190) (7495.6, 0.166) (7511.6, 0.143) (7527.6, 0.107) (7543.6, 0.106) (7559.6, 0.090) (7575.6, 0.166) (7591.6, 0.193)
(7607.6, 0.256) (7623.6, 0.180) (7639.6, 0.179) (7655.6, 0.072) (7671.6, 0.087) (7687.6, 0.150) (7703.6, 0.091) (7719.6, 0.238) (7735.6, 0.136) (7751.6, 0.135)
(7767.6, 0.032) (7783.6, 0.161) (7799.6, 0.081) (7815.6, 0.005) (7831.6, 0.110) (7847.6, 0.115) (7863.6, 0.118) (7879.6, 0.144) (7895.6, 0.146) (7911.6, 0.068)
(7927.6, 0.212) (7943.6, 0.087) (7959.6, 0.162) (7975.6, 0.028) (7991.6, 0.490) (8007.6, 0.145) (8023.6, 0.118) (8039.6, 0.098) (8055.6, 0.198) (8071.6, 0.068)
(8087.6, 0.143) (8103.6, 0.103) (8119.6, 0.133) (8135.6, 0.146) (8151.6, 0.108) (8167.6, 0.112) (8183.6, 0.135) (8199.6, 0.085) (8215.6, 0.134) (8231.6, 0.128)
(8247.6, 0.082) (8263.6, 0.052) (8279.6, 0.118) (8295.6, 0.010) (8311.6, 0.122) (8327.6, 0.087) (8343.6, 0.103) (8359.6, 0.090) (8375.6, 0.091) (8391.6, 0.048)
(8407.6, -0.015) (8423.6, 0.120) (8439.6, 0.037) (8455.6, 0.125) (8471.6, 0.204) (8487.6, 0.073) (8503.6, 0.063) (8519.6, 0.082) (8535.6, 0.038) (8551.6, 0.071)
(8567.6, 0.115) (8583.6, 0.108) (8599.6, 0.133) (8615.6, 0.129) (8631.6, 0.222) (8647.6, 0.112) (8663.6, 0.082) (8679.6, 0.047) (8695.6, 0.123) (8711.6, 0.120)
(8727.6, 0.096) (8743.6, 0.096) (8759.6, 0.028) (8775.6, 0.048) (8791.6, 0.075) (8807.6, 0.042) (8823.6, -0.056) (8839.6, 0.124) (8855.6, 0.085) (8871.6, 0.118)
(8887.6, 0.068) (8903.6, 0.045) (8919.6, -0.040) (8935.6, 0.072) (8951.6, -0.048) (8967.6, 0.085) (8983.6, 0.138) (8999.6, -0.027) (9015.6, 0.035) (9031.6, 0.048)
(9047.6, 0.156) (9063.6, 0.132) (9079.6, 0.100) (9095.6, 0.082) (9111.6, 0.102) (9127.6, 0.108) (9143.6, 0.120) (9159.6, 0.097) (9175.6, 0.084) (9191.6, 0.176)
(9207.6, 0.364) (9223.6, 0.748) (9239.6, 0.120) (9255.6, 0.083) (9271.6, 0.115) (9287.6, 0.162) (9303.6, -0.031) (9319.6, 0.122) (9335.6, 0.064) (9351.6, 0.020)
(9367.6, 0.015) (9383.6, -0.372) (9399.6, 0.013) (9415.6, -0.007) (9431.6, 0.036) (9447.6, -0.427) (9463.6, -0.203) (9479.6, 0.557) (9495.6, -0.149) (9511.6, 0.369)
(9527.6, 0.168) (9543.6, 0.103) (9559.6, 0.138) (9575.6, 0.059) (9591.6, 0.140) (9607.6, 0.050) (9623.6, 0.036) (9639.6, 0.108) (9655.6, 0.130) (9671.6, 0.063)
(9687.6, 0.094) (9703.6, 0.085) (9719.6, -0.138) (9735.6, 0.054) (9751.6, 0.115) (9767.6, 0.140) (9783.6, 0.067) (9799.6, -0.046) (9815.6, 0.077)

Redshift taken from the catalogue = 1.472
